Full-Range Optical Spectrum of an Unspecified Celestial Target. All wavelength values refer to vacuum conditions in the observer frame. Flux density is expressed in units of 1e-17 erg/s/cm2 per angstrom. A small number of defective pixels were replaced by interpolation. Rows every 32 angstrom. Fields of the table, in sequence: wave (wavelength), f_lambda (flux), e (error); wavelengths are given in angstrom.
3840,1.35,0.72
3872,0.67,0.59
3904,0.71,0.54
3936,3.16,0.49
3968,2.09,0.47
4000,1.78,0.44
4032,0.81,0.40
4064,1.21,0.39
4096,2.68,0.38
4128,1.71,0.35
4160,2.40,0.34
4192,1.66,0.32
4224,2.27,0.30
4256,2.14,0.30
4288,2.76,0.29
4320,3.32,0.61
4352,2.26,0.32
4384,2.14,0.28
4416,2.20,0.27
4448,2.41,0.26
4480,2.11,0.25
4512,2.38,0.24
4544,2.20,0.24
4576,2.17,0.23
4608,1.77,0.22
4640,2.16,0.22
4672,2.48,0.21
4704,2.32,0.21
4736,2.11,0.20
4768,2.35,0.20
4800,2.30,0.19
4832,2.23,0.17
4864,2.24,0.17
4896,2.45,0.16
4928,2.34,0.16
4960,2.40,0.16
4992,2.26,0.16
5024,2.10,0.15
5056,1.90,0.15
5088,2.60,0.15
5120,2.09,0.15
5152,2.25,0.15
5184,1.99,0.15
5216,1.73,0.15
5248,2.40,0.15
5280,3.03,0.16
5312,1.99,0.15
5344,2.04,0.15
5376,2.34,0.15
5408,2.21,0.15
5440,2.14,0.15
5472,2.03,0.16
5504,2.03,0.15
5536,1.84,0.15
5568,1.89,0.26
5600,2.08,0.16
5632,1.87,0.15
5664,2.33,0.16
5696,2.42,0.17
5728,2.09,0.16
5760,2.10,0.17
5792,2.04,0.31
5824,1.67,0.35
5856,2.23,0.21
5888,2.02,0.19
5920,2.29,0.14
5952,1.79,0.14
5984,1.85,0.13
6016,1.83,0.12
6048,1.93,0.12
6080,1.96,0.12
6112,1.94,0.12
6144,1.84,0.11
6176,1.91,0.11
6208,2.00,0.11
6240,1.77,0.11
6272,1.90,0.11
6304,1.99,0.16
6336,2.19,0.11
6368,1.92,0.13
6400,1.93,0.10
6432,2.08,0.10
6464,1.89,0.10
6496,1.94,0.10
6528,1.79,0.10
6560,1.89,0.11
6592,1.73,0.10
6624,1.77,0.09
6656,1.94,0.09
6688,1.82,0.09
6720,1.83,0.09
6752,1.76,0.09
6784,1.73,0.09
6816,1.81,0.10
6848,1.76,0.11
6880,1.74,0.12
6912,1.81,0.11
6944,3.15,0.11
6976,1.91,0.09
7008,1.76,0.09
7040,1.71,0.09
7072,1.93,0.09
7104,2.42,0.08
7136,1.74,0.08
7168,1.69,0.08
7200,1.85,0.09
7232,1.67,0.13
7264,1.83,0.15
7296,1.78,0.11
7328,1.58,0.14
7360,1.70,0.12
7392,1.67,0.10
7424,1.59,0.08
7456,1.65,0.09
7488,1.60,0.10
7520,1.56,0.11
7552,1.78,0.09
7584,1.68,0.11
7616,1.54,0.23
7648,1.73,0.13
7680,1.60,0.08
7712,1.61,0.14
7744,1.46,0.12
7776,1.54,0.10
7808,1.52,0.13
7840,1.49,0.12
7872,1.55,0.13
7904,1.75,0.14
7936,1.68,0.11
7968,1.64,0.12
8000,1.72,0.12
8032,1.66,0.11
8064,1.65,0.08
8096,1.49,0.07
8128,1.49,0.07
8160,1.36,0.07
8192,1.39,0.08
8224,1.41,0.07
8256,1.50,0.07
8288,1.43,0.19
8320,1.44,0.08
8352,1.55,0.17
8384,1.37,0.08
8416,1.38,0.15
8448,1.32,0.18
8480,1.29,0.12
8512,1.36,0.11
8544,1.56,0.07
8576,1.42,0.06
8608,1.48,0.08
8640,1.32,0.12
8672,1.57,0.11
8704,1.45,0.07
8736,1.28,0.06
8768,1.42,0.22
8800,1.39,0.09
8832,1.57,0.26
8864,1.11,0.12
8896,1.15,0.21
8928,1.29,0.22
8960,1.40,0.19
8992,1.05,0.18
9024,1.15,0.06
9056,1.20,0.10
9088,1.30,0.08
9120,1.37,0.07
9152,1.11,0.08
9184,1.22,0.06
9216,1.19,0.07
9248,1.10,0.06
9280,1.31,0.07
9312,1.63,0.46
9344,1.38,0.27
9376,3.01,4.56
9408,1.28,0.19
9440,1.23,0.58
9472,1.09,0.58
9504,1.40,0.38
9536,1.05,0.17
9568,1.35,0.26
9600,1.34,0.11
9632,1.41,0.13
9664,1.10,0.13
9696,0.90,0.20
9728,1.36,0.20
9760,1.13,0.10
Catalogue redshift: 0.057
